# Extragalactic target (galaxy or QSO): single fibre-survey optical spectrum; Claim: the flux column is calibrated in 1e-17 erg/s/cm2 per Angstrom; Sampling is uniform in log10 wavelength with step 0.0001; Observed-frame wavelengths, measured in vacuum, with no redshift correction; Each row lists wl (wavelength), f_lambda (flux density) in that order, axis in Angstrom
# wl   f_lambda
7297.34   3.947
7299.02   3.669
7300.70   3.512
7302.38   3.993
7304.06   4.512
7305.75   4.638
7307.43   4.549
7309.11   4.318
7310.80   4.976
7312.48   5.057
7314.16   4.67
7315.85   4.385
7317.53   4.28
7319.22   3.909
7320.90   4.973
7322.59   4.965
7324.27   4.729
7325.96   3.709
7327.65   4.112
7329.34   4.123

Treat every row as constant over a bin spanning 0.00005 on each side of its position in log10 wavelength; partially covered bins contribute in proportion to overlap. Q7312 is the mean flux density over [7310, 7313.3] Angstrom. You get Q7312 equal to 5.02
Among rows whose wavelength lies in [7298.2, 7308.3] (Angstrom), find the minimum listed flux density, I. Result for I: 3.512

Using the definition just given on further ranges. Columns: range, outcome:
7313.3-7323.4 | 3.909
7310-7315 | 4.67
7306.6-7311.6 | 4.318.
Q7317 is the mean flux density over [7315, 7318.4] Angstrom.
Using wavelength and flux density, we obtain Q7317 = 4.32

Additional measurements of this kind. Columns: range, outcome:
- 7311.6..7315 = 4.88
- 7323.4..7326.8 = 4.23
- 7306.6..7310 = 4.43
